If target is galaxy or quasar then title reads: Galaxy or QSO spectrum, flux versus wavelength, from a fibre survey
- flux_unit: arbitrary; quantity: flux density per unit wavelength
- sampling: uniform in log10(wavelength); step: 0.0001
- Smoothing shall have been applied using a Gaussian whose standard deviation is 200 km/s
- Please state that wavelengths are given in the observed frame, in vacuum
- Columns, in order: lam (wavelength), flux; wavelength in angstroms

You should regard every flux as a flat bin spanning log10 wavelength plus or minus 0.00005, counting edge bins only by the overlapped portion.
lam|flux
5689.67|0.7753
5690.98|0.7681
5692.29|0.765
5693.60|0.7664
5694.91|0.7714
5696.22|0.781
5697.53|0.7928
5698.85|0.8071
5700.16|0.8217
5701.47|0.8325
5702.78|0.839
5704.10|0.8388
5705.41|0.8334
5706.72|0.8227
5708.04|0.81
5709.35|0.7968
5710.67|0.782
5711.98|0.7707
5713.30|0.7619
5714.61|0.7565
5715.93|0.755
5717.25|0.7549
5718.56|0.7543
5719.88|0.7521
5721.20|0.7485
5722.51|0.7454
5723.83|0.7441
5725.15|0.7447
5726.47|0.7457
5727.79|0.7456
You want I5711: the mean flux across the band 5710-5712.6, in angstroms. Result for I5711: 0.776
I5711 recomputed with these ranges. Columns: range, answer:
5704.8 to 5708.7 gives 0.822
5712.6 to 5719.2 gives 0.757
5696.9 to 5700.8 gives 0.806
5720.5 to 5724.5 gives 0.746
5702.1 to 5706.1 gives 0.838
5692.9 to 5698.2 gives 0.777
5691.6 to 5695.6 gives 0.768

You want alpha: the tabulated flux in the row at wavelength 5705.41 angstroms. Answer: 0.8334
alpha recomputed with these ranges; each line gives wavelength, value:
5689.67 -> 0.7753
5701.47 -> 0.8325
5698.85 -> 0.8071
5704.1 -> 0.8388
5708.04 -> 0.81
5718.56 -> 0.7543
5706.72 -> 0.8227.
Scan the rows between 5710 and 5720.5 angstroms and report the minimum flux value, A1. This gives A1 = 0.7521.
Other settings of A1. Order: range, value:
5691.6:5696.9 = 0.765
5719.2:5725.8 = 0.7441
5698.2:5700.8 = 0.8071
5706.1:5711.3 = 0.782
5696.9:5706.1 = 0.7928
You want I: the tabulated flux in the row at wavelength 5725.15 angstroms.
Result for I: 0.7447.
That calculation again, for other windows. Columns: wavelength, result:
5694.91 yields 0.7714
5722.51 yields 0.7454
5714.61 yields 0.7565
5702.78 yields 0.839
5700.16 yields 0.8217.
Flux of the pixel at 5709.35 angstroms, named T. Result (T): 0.7968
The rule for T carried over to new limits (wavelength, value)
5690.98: 0.7681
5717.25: 0.7549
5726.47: 0.7457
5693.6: 0.7664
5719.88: 0.7521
